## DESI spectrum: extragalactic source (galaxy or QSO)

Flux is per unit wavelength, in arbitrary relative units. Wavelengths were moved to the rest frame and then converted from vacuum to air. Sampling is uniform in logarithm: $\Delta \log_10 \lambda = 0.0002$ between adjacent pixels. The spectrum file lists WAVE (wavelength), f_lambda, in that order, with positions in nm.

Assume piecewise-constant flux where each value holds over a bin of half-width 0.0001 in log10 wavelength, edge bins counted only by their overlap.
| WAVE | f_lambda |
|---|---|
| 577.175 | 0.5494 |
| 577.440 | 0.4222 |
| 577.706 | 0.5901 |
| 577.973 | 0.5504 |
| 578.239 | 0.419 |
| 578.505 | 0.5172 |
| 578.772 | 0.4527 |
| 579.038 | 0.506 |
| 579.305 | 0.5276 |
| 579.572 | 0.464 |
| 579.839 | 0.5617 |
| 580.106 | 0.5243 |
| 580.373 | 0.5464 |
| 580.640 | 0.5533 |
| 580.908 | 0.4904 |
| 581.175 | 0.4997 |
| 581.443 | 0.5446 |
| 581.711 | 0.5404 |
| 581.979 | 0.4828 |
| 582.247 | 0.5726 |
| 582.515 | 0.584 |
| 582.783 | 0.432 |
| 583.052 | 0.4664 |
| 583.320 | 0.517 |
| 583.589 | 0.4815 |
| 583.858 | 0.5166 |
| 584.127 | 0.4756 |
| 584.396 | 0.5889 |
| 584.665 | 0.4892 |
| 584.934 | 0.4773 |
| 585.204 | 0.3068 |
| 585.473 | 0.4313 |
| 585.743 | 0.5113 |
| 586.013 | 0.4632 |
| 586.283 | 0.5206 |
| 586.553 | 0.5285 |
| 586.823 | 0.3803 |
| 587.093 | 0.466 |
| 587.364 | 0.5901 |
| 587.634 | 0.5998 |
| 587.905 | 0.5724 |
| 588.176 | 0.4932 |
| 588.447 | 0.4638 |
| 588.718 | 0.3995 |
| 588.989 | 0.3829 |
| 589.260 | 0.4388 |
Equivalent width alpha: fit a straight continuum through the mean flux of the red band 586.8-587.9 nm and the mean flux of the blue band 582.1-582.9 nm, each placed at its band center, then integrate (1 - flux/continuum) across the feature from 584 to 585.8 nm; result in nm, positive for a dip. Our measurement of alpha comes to 0.22 nm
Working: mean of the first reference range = 0.531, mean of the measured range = 0.467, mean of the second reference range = 0.53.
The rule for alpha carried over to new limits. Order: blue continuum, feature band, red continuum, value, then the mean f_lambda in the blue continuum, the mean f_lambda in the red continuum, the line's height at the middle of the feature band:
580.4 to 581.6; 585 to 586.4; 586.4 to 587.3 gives 0.10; 0.524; 0.47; 0.481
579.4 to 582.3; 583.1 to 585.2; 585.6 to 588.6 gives 0.09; 0.524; 0.507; 0.515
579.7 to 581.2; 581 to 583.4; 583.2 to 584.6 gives 0.04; 0.531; 0.514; 0.523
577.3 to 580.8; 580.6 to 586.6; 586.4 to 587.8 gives 0.18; 0.51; 0.514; 0.513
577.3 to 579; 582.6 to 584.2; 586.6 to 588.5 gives 0.06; 0.493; 0.512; 0.504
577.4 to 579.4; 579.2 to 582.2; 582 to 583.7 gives -0.11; 0.501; 0.508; 0.504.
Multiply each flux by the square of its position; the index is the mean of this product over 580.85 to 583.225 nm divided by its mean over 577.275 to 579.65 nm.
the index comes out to 1.0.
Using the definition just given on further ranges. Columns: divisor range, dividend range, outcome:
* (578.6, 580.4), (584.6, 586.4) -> 0.91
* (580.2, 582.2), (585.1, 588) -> 0.95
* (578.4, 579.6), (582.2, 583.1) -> 1.05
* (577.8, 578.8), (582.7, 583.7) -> 0.98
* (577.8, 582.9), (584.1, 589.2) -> 0.95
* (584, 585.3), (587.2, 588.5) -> 1.17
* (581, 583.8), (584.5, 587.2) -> 0.91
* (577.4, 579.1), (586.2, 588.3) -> 1.08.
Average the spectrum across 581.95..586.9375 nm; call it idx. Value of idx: 0.486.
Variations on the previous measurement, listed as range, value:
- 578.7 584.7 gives 0.515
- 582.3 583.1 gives 0.505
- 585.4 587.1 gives 0.473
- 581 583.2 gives 0.515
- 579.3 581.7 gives 0.524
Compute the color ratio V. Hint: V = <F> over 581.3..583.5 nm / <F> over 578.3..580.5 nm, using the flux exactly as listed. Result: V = 1.01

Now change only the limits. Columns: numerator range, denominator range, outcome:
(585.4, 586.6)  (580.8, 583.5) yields 0.96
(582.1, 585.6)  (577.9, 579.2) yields 1.00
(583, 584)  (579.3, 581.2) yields 0.95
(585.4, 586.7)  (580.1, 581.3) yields 0.94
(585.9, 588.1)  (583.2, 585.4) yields 1.07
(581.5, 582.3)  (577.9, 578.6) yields 1.08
